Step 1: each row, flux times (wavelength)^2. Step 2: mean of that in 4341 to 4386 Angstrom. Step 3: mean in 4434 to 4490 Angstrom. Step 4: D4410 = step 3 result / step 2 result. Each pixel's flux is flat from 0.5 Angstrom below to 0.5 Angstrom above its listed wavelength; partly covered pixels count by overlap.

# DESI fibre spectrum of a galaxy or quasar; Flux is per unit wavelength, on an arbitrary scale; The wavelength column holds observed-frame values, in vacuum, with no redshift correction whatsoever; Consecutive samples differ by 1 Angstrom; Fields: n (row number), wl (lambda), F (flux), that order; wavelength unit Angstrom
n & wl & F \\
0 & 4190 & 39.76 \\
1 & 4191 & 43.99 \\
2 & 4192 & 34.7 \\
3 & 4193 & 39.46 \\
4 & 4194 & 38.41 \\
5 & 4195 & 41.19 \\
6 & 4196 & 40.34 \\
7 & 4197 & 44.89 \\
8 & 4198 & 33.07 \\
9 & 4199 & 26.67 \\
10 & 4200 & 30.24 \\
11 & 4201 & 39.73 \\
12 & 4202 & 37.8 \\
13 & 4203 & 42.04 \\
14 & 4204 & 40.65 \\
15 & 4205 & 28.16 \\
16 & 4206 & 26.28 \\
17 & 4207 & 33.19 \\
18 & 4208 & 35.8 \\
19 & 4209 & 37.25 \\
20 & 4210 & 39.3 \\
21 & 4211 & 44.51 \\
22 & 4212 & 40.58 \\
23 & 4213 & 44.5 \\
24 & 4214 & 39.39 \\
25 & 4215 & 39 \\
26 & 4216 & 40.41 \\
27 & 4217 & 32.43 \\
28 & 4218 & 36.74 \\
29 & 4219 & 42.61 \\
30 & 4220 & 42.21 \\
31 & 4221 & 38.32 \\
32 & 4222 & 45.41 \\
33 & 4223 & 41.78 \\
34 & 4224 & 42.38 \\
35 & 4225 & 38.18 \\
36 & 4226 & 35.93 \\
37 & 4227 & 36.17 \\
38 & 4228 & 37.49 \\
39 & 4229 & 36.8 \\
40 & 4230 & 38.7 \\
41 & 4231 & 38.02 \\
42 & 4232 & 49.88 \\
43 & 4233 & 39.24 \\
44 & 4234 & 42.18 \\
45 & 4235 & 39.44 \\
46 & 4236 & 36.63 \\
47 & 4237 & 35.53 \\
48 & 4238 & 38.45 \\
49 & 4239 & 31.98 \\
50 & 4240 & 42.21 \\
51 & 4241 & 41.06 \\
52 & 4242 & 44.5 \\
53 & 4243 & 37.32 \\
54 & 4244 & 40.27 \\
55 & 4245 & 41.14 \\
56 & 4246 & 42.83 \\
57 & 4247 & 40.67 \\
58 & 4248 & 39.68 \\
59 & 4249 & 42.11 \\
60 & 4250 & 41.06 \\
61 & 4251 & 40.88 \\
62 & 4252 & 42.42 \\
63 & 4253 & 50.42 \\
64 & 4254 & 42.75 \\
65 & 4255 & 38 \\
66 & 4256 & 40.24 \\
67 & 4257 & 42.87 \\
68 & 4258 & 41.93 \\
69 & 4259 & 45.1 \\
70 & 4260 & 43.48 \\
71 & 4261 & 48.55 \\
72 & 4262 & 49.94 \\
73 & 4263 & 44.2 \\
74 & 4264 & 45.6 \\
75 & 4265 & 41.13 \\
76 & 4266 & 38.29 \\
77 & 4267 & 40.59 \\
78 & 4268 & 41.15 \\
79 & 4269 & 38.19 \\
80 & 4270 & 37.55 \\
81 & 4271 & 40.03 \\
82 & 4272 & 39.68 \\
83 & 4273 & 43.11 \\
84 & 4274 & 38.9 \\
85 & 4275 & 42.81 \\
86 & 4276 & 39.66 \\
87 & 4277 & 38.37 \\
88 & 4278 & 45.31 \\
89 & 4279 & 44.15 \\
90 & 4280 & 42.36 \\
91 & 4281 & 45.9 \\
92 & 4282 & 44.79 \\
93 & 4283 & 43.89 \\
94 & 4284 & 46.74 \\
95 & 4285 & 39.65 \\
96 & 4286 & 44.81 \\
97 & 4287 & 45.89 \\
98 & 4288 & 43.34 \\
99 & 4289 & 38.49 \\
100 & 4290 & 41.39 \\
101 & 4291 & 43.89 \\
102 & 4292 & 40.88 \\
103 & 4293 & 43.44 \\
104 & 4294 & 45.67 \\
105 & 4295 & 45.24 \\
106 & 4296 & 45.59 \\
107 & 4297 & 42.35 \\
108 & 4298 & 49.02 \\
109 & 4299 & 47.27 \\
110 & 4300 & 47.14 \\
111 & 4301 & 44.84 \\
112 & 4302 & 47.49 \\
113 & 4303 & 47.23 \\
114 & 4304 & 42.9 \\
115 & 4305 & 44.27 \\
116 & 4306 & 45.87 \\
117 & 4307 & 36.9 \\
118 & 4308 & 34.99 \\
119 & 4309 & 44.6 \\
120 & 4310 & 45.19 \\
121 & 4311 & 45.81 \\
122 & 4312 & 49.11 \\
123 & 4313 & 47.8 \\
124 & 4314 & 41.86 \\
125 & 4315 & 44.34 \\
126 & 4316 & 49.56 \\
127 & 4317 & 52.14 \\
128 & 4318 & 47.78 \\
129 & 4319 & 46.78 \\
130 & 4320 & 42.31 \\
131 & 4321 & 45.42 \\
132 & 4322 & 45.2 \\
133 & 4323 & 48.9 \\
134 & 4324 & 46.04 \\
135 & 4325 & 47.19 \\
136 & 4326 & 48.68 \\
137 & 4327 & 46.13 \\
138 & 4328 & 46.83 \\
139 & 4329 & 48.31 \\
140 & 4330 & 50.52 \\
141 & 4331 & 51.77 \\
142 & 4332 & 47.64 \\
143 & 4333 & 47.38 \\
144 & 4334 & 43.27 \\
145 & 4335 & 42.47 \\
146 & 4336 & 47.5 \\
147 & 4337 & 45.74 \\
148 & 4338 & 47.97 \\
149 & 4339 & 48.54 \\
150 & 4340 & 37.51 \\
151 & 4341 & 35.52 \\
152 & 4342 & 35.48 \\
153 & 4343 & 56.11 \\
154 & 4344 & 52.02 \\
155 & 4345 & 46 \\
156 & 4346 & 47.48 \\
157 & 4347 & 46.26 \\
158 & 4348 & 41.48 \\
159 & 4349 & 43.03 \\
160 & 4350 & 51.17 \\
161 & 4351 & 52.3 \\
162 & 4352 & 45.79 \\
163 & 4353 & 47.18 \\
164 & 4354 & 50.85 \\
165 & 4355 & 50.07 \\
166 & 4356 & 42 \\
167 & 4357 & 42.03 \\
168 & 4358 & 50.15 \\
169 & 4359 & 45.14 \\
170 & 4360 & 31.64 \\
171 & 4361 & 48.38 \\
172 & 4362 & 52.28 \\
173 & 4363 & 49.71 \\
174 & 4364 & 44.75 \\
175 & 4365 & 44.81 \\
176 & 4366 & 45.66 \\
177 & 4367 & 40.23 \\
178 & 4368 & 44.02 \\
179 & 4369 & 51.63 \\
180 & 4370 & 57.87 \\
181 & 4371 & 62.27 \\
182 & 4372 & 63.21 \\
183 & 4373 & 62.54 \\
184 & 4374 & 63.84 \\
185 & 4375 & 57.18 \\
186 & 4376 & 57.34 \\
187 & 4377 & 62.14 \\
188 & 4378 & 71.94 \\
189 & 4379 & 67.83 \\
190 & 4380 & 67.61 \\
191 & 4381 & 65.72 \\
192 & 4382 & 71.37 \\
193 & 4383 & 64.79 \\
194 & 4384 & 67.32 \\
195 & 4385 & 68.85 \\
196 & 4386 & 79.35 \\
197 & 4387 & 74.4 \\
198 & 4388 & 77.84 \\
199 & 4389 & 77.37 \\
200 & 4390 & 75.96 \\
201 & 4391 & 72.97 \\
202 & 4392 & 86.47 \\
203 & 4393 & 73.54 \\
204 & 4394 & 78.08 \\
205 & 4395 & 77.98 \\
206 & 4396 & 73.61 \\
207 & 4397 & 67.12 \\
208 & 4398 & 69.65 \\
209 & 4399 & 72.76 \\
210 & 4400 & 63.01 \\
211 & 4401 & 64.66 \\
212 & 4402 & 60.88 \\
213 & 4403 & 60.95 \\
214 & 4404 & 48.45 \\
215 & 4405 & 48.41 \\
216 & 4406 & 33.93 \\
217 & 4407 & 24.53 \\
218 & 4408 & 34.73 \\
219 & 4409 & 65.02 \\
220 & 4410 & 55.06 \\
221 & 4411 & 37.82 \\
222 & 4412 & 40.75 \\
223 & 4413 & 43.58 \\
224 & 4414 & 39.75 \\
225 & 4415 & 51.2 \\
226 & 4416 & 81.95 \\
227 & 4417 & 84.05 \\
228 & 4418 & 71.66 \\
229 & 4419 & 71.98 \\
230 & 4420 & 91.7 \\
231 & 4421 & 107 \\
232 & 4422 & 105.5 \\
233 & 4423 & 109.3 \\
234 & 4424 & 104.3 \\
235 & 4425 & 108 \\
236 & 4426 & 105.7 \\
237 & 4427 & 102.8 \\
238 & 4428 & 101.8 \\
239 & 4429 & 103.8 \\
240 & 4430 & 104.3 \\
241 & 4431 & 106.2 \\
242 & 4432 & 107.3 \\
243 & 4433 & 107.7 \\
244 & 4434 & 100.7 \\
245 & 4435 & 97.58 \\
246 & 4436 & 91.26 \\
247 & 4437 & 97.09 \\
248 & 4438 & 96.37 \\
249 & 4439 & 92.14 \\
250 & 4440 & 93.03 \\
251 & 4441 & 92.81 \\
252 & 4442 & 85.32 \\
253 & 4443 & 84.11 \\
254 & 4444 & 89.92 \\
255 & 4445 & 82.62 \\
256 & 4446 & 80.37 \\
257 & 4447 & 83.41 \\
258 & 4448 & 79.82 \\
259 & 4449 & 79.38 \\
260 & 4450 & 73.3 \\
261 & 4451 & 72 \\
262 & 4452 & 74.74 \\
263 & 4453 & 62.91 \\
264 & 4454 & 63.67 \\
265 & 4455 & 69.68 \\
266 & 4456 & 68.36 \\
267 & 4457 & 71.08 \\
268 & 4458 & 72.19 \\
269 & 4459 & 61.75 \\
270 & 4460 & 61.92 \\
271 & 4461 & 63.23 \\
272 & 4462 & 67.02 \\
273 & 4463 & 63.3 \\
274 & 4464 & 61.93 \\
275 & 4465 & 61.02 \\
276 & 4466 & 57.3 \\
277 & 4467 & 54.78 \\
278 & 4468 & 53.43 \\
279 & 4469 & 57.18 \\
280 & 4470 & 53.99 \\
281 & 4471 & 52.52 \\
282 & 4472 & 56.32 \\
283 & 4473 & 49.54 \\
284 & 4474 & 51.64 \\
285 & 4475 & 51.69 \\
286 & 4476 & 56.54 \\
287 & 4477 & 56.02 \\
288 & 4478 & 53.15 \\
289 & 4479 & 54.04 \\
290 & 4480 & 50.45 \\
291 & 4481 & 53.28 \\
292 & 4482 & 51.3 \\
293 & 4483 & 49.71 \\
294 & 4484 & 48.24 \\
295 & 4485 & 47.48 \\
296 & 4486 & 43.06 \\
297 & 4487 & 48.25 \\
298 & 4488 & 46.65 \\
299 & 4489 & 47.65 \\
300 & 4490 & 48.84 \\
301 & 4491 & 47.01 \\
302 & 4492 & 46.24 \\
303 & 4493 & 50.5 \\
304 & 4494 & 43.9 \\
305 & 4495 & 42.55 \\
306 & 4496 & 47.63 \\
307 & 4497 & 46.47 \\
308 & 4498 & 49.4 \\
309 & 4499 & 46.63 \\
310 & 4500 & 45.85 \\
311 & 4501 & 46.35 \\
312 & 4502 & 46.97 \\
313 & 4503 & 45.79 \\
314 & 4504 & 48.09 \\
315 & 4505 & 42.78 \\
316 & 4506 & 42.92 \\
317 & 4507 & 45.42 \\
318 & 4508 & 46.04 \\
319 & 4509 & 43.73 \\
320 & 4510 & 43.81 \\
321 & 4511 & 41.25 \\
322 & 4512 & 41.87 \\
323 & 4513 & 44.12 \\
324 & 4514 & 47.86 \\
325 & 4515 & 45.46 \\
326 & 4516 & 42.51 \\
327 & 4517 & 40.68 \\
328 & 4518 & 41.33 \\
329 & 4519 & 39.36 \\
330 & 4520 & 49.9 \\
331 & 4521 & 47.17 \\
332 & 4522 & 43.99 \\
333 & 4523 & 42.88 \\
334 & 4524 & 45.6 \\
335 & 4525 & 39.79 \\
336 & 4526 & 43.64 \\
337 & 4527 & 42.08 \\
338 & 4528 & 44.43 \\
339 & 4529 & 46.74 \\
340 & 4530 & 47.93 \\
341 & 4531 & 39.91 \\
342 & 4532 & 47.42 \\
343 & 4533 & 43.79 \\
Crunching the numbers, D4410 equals 1.30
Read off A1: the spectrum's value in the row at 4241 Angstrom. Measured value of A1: 41.06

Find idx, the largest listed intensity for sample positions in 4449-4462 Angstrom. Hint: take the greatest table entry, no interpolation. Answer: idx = 79.38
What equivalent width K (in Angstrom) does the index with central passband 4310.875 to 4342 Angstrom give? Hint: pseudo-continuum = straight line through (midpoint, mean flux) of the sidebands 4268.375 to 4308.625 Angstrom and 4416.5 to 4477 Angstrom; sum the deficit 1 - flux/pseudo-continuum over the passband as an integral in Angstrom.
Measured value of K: 3.3 Angstrom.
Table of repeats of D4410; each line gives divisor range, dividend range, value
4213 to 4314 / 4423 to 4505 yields 1.77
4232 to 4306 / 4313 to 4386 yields 1.23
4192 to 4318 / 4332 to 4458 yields 1.72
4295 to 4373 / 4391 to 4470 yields 1.68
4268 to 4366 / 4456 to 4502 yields 1.27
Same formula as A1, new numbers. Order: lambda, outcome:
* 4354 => 50.85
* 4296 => 45.59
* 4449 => 79.38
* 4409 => 65.02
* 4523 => 42.88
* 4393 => 73.54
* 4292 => 40.88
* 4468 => 53.43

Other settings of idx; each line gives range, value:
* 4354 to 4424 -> 109.3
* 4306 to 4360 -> 56.11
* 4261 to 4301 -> 49.94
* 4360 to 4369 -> 52.28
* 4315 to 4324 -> 52.14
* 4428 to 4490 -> 107.7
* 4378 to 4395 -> 86.47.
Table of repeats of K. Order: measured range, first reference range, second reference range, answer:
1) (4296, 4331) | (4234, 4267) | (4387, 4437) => 5.8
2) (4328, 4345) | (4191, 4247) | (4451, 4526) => -0.8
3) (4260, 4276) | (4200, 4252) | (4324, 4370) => -0.1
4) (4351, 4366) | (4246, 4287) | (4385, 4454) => 4.1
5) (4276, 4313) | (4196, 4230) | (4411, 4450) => 8.2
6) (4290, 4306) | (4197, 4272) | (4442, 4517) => -0.4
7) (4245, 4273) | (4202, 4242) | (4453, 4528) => -1.2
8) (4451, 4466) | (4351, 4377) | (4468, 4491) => -4.3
